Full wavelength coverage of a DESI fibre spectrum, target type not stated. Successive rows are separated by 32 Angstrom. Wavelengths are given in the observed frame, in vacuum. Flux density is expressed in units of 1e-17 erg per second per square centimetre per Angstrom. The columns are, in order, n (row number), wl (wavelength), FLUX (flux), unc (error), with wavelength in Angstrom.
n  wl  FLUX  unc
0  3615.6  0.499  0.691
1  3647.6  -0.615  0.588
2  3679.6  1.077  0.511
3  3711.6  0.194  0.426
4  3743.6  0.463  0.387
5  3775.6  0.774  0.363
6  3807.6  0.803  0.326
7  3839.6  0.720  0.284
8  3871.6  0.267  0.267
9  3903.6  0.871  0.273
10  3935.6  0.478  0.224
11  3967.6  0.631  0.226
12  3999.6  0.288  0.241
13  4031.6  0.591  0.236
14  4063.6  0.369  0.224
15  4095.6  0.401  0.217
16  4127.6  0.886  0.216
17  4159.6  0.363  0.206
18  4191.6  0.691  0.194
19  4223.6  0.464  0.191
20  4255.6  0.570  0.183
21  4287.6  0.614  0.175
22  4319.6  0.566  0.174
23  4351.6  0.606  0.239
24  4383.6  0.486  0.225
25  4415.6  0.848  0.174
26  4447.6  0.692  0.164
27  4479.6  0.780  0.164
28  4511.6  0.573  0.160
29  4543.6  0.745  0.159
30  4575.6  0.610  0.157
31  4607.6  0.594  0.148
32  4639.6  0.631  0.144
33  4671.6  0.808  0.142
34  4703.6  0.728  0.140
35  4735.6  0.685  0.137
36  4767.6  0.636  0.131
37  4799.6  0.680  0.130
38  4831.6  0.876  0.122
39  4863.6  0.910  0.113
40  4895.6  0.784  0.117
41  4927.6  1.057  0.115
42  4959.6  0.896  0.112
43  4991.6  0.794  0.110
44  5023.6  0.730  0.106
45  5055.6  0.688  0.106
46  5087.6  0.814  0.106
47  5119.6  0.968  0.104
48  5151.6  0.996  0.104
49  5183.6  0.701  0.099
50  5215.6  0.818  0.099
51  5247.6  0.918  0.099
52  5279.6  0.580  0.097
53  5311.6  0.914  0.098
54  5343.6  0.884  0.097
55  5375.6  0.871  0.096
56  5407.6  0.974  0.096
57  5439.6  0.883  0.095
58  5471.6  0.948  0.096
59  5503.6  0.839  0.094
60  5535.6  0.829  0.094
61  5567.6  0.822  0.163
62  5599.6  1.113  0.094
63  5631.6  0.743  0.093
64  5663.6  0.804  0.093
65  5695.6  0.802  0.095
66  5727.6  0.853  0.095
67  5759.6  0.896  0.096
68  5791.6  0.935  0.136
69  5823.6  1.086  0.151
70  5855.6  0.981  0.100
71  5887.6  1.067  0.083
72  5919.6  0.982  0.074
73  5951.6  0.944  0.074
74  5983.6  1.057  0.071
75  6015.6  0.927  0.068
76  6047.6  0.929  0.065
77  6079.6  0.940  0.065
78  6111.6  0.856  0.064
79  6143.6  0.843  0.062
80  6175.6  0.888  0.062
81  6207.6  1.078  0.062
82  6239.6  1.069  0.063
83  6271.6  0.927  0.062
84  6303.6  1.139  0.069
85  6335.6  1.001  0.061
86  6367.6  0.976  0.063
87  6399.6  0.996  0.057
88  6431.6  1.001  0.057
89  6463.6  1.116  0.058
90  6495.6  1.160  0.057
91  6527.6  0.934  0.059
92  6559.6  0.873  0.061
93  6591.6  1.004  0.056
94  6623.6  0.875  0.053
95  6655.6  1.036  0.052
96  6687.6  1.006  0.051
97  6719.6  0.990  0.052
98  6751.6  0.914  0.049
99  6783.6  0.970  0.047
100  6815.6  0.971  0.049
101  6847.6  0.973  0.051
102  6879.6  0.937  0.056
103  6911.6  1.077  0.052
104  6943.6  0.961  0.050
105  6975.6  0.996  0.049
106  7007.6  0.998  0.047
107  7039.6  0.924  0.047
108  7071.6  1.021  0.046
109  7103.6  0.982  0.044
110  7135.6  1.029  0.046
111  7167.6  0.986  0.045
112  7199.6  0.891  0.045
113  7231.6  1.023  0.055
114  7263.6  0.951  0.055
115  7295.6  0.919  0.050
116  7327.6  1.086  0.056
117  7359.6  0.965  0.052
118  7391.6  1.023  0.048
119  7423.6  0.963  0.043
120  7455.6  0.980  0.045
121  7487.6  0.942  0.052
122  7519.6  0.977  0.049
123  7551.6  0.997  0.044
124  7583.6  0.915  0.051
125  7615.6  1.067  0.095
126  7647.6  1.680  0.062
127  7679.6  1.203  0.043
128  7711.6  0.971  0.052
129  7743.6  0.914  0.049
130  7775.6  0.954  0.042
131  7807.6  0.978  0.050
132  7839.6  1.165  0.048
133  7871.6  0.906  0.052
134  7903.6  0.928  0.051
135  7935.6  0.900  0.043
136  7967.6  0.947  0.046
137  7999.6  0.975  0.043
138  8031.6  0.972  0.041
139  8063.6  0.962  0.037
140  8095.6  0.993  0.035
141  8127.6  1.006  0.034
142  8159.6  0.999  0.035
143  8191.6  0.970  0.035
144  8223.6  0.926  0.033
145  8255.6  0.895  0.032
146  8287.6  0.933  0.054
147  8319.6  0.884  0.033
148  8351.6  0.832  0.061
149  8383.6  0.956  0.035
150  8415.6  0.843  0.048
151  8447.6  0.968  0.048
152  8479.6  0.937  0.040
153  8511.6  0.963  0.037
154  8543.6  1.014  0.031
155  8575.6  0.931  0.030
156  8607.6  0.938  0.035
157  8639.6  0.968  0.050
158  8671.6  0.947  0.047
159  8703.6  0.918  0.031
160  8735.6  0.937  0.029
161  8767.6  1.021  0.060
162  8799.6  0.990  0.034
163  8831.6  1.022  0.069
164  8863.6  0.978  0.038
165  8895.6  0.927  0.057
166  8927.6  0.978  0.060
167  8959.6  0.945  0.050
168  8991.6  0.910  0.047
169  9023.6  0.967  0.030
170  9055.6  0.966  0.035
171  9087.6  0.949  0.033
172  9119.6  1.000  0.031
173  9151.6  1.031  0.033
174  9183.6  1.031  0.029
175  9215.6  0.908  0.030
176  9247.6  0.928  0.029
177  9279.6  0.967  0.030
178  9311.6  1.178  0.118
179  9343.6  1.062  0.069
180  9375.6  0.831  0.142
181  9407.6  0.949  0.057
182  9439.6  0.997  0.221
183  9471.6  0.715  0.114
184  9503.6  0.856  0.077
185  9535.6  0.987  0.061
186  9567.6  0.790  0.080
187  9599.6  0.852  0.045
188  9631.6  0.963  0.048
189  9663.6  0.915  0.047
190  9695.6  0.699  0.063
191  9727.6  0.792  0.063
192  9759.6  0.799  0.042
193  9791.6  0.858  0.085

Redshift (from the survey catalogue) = 0.17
